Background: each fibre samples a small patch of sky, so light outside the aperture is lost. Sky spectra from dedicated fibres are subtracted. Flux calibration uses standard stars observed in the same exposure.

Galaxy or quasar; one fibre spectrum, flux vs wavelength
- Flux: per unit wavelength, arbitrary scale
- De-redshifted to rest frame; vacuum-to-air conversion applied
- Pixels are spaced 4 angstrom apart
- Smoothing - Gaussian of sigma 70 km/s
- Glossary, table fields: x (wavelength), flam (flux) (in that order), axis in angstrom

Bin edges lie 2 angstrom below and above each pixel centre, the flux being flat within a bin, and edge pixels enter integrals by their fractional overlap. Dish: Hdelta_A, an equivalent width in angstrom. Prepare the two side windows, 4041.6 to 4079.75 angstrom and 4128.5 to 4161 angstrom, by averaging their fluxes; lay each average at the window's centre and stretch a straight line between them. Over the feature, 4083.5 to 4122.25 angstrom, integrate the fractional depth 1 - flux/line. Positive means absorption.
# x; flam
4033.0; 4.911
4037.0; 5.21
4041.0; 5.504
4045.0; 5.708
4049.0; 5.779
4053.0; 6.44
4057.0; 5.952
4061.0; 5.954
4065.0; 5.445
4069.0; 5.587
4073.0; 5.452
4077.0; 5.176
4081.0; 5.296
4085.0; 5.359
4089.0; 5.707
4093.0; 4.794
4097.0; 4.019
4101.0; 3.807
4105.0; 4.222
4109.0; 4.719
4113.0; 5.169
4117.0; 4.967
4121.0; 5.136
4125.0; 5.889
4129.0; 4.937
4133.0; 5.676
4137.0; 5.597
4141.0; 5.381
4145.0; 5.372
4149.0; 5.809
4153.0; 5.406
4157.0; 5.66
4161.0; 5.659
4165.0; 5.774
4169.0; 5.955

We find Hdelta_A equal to 5.8 angstrom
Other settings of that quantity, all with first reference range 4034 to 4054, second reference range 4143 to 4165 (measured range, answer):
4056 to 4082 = 0.4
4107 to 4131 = 2.0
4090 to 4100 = 2.0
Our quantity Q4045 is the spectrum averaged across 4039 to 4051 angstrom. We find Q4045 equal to 5.66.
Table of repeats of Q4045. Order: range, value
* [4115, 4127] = 5.33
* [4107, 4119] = 4.95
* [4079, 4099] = 5.03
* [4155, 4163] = 5.66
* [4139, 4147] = 5.38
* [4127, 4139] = 5.4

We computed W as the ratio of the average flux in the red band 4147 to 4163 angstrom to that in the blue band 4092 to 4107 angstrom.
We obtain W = 1.35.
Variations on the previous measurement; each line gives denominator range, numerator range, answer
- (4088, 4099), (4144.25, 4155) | 1.17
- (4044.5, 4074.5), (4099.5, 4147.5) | 0.88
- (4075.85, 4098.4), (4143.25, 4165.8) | 1.10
